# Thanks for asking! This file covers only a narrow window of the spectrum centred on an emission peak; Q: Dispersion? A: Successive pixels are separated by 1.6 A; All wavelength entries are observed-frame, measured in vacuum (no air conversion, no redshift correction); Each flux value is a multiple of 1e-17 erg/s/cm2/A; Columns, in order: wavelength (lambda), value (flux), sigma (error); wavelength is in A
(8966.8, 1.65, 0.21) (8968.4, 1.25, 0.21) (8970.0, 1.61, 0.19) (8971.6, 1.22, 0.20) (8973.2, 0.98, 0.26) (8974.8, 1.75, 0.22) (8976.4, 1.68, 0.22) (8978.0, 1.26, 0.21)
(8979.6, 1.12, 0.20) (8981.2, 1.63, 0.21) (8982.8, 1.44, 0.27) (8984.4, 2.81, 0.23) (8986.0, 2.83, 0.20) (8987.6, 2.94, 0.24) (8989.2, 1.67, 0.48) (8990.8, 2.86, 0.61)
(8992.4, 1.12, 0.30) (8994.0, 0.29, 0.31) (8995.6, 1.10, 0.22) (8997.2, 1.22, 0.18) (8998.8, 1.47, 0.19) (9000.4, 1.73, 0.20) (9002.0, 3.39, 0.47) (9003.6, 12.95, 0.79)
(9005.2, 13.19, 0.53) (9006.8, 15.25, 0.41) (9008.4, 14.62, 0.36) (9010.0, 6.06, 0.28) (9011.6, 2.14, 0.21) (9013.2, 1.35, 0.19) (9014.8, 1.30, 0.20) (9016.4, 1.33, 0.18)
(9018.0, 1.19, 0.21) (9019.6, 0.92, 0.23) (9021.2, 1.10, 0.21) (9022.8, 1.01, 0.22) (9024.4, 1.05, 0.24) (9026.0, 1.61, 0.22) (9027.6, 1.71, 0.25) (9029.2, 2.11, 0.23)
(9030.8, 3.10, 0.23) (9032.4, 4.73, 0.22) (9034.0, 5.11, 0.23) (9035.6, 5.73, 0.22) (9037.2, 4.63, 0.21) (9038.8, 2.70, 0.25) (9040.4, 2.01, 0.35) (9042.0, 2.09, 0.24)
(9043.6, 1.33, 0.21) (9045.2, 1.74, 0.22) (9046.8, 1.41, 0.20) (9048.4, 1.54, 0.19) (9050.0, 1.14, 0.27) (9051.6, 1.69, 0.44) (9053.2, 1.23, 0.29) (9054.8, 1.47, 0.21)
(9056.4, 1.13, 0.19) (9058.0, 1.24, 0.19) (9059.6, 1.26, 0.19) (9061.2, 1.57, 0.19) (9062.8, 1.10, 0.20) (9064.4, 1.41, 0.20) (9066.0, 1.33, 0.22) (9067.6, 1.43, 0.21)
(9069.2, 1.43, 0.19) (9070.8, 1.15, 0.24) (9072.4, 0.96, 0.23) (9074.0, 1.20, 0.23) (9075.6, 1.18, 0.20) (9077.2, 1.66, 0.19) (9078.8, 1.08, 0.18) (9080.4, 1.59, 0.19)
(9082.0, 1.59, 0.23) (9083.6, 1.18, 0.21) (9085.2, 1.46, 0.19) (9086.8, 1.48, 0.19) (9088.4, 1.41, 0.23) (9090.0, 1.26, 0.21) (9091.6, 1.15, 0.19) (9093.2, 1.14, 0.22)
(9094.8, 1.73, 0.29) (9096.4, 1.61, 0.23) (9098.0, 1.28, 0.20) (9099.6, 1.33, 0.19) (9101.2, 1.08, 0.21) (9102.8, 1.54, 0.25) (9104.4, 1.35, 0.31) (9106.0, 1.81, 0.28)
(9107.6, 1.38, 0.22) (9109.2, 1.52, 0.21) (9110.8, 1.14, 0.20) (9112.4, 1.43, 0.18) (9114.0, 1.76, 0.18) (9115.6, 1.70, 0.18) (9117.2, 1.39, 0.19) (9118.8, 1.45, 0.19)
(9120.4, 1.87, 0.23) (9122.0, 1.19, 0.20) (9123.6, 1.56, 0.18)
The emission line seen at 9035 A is [N II]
